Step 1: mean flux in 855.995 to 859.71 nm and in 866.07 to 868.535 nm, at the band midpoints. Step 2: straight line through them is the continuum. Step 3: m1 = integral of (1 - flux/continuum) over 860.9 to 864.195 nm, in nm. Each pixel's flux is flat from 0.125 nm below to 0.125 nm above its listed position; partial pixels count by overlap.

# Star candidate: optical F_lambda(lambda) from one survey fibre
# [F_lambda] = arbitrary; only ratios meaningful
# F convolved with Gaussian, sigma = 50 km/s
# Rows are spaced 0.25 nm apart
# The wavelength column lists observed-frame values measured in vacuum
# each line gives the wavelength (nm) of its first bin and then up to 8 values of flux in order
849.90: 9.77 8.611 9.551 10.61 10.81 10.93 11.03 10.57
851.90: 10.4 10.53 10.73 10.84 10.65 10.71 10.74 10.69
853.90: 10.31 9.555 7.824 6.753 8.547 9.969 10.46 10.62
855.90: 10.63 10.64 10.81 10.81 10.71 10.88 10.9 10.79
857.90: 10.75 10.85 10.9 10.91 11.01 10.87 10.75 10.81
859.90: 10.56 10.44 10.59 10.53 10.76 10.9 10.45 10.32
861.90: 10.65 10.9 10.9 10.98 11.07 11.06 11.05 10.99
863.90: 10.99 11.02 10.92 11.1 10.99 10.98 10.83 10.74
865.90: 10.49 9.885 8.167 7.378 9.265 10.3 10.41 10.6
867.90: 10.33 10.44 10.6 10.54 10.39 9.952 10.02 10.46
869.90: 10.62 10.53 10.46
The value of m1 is -0.19 nm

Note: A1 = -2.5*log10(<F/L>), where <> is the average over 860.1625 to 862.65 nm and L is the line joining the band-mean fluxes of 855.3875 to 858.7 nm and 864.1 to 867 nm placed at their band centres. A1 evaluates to -0.02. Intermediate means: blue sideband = 10.8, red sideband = 10.1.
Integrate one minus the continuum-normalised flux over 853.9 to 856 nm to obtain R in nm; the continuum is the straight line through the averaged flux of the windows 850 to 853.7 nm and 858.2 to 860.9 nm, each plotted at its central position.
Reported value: 0.25 nm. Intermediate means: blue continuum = 10.5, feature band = 9.34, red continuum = 10.7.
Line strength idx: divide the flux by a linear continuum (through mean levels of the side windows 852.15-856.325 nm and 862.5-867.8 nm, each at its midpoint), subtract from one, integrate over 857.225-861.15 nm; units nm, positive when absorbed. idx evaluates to -0.217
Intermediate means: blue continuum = 10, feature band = 10.8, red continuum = 10.4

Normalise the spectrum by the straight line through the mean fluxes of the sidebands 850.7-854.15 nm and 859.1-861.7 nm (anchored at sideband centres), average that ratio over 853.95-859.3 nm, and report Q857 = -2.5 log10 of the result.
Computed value 0.04 mag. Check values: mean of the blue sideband 10.6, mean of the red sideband 10.6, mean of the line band 10.3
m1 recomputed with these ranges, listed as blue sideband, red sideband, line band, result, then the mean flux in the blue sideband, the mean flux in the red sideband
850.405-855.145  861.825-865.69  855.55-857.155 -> -0.05 nm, 10.1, 11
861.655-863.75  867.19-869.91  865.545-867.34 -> 0.19 nm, 10.9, 10.4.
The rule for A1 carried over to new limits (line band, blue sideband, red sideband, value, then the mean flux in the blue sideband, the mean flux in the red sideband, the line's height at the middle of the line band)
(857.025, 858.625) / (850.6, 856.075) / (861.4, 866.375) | -0.04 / 10.2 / 10.8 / 10.4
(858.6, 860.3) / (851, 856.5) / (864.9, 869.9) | -0.06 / 10.2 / 10.1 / 10.2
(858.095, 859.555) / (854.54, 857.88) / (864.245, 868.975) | -0.07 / 10.2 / 10.2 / 10.2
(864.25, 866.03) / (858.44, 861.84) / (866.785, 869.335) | -0.04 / 10.7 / 10.3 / 10.4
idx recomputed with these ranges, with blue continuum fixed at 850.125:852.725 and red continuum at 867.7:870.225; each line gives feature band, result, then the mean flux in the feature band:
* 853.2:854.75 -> 0.155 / 9.42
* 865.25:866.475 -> 0.034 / 10.1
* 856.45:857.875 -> -0.049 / 10.8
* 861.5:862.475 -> -0.023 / 10.7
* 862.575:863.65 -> -0.064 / 11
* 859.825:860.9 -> -0.012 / 10.6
